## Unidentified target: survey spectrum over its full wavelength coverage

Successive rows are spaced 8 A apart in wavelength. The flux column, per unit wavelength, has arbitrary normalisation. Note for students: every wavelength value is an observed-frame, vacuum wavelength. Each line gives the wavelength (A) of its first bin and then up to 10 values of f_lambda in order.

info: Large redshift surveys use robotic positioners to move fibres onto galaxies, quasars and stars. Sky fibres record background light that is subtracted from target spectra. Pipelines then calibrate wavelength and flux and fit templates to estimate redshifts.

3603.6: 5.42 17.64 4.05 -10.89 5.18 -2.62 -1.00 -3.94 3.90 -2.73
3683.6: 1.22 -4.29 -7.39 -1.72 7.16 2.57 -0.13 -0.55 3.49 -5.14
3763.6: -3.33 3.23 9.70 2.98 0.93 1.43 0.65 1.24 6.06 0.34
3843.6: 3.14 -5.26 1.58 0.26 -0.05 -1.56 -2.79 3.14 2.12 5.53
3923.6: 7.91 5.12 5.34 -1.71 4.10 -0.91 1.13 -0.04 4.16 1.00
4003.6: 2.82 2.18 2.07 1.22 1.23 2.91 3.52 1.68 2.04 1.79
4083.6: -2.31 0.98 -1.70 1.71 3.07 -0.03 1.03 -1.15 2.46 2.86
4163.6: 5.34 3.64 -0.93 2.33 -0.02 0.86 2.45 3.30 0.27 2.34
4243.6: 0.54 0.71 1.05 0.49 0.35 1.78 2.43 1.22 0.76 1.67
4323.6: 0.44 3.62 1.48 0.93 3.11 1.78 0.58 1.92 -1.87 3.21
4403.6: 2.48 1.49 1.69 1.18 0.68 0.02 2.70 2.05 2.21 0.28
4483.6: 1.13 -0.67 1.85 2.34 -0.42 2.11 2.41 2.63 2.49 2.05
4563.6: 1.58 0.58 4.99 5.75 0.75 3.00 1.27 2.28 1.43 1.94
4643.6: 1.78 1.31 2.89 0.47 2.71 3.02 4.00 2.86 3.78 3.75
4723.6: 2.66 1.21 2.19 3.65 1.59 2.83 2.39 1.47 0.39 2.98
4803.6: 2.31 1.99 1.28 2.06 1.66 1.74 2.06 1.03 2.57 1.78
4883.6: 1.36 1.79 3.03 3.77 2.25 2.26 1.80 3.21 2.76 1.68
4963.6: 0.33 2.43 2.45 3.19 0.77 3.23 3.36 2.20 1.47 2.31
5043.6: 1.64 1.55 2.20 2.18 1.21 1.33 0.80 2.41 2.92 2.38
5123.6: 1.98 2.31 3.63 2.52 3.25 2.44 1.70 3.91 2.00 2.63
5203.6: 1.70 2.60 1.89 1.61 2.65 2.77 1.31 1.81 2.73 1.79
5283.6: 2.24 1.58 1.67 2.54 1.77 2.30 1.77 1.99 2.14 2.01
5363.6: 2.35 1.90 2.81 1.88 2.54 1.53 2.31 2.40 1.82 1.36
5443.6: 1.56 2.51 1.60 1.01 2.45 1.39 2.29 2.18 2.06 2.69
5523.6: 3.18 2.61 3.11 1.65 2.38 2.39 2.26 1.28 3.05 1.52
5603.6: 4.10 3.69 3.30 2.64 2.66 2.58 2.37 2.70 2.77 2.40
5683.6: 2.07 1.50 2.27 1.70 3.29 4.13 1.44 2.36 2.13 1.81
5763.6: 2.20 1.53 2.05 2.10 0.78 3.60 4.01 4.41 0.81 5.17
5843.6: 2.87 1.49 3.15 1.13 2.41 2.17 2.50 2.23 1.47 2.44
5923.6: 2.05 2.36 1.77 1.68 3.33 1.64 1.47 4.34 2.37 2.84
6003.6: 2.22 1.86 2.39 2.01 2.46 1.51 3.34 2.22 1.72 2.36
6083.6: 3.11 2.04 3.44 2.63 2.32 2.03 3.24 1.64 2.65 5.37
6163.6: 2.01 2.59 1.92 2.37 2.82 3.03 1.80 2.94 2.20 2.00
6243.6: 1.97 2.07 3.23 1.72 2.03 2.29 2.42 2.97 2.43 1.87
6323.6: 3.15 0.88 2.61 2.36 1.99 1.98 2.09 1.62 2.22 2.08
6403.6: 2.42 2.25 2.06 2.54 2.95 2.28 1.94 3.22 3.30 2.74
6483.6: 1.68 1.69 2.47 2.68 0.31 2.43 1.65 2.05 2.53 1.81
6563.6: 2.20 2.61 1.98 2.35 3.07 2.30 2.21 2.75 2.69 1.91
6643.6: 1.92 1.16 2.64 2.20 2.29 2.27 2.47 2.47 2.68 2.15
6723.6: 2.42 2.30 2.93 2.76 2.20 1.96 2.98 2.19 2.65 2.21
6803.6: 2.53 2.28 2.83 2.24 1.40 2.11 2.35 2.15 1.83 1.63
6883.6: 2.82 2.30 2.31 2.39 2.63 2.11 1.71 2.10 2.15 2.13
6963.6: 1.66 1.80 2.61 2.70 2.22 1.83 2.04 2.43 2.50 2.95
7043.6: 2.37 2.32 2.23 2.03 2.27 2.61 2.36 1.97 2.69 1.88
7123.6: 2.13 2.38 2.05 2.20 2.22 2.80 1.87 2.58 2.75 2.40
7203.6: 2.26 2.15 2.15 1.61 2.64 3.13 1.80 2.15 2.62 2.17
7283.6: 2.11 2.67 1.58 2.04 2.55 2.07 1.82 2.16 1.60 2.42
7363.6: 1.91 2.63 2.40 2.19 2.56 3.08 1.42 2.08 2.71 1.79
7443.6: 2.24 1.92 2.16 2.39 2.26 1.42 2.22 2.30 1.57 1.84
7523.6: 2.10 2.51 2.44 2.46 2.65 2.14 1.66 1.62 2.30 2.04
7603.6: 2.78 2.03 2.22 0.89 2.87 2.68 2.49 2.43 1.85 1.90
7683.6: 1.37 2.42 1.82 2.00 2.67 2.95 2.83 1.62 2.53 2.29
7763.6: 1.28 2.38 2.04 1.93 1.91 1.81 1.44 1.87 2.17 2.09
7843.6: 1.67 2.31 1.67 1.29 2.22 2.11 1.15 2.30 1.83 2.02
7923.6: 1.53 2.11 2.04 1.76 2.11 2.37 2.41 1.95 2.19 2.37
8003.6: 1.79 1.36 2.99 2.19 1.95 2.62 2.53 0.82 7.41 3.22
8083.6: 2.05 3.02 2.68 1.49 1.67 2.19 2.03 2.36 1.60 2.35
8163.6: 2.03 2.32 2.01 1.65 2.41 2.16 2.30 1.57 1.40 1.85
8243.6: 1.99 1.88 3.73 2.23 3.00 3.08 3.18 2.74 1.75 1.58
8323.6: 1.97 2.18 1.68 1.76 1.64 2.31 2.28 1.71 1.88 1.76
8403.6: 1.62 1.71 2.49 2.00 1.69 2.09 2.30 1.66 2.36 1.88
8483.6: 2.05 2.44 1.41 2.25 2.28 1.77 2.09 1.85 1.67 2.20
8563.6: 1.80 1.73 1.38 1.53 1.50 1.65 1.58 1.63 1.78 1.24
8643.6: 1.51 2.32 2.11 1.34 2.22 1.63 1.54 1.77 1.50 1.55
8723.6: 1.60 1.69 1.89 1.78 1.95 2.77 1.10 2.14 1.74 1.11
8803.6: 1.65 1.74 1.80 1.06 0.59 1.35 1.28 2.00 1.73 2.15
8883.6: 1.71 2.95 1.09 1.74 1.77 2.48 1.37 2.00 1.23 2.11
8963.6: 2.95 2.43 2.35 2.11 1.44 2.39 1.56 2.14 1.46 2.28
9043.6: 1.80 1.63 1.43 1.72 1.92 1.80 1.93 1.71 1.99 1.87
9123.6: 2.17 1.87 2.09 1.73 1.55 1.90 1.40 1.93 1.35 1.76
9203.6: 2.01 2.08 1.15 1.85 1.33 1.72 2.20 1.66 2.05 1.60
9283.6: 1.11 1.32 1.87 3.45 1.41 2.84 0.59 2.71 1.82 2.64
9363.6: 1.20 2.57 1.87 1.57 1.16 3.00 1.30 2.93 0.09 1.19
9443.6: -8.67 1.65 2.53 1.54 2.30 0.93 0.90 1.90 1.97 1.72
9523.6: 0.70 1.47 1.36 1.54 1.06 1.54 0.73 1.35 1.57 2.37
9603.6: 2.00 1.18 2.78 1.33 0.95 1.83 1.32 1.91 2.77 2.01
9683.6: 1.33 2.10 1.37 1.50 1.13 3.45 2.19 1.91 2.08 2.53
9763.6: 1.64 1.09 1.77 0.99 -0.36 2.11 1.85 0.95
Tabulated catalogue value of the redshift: 0.229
